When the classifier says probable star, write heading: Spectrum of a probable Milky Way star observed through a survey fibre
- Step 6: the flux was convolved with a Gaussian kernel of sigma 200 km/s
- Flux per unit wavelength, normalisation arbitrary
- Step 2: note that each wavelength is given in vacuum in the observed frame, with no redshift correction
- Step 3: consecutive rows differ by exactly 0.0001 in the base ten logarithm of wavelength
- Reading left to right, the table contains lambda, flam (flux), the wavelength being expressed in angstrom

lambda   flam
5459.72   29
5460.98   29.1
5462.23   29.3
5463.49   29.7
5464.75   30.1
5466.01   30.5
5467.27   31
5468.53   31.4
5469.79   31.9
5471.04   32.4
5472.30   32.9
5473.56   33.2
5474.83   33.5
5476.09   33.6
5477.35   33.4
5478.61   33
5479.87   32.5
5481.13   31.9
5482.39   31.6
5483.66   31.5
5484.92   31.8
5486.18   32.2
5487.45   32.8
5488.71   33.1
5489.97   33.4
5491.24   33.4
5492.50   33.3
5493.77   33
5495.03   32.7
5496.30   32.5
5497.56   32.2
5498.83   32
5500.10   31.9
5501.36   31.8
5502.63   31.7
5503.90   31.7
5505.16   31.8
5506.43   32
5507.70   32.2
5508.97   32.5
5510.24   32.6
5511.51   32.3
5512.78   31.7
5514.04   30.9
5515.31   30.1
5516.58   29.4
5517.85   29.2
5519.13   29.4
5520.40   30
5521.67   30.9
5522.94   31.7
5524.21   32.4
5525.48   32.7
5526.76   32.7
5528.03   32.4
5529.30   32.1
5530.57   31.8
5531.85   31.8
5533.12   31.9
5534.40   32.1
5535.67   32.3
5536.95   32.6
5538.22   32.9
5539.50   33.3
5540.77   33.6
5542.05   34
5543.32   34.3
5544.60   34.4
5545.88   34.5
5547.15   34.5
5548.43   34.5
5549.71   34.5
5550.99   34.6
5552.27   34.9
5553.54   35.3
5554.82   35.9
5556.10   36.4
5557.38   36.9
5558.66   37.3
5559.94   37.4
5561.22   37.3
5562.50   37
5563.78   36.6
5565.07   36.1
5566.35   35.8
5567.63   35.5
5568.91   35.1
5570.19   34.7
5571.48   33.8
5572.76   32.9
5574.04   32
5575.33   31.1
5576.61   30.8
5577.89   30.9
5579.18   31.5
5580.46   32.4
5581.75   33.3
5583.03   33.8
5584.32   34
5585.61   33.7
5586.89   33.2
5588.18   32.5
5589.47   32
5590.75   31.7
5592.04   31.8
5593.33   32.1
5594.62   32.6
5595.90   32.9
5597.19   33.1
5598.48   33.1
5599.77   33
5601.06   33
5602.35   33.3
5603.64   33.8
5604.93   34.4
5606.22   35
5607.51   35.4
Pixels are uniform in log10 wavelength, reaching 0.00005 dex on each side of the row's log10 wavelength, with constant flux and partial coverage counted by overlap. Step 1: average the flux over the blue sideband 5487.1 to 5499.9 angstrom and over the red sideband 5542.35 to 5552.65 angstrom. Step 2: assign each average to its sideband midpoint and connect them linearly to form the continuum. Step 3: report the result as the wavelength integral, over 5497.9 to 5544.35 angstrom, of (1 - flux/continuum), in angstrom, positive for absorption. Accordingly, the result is 2.4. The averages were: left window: 32.8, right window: 34.5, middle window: 31.9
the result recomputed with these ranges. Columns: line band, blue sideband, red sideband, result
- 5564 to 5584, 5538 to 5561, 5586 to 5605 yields 0.28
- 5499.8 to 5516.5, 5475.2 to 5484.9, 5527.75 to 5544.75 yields 0.48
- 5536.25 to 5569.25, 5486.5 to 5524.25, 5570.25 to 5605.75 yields -2.91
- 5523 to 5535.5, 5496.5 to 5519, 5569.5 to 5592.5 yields -0.15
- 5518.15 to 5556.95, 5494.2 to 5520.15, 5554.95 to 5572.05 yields 1.01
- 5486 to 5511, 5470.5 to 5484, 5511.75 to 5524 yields -0.71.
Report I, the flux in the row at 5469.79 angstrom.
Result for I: 31.9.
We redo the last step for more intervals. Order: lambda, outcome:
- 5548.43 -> 34.5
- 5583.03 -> 33.8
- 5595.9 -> 32.9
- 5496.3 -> 32.5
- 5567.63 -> 35.5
